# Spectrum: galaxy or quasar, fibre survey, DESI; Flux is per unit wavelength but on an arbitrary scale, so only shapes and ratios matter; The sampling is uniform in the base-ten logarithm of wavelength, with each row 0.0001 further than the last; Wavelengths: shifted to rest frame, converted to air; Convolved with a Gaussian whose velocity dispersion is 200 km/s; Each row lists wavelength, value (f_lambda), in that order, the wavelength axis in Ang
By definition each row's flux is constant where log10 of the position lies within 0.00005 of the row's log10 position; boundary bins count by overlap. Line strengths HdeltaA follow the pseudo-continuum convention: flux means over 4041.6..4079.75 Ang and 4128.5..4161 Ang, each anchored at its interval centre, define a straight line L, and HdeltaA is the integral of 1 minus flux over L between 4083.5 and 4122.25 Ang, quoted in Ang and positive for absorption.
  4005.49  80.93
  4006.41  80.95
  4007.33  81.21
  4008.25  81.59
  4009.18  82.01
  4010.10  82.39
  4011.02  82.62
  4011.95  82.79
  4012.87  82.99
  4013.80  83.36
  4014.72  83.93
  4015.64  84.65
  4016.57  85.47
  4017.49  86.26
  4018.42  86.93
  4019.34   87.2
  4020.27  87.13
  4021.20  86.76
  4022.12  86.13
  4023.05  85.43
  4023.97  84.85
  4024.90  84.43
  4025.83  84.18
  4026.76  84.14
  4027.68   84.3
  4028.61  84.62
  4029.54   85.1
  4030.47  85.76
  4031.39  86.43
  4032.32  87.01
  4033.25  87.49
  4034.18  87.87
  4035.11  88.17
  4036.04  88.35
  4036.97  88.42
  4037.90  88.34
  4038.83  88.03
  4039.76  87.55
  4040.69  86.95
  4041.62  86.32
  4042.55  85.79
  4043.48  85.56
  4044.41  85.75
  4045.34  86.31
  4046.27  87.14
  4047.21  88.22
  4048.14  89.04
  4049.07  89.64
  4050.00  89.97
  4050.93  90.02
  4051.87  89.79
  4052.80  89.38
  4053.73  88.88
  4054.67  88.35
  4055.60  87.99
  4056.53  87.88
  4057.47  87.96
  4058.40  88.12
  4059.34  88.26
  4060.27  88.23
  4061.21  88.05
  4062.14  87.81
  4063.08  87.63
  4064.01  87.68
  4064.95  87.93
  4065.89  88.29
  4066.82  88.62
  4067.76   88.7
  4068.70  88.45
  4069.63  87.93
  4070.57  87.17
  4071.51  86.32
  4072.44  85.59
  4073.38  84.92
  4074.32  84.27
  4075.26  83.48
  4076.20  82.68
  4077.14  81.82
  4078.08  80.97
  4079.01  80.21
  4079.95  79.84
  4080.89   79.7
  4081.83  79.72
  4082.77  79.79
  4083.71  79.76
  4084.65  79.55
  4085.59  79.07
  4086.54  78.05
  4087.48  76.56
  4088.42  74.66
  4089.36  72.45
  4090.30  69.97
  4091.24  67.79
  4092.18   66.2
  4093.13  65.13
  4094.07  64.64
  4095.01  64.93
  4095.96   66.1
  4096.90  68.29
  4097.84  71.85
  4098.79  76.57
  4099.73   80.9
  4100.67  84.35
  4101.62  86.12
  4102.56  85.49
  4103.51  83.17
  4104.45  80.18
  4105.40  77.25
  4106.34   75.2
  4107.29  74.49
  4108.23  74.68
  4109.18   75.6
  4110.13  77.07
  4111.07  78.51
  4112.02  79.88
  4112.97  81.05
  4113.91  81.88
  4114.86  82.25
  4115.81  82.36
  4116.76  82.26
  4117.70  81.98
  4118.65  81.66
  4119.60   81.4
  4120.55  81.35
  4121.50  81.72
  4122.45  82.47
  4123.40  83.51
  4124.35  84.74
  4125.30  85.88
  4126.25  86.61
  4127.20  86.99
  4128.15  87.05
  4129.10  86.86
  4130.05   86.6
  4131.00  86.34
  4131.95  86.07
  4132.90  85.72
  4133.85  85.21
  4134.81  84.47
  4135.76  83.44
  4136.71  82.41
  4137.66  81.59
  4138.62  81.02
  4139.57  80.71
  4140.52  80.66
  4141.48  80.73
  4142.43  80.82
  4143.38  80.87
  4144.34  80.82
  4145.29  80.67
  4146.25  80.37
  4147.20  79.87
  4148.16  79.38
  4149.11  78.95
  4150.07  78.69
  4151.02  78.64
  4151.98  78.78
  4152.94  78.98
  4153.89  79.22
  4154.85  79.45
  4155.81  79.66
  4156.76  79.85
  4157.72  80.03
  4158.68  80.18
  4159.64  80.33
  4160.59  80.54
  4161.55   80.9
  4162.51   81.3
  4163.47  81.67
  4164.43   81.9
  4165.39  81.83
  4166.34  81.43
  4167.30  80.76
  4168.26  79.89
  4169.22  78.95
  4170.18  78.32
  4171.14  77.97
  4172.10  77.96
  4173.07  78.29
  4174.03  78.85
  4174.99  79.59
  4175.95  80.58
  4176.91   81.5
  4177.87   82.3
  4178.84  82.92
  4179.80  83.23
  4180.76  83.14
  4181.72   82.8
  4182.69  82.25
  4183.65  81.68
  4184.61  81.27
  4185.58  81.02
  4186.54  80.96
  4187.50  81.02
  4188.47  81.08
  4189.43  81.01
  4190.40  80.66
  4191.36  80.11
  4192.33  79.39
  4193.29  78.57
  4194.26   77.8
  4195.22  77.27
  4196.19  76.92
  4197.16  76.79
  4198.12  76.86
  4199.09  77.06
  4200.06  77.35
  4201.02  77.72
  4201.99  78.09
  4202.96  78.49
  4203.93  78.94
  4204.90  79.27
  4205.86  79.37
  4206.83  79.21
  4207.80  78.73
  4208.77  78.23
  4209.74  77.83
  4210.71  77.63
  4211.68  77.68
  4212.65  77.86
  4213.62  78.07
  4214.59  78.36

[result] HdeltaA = 3.3 Ang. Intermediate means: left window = 87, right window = 81.4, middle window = 76.9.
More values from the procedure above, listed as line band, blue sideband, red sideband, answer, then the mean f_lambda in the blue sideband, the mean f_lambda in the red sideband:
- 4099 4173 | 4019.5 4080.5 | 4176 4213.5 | 1.1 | 86.7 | 79.6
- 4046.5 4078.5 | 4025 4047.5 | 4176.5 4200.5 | -0.7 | 86.5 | 80.2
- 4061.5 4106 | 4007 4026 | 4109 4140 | 2.0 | 84.4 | 83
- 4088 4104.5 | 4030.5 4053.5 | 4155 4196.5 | 2.2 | 87.8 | 80.4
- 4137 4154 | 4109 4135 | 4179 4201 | 0.4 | 83.2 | 79.9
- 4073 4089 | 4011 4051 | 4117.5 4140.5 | 0.9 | 86.3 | 83.9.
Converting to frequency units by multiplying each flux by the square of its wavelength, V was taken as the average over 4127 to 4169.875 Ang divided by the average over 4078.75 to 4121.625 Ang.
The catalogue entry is 1.1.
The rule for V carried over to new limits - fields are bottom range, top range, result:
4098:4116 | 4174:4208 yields 1.04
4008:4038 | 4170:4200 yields 1.01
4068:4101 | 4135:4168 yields 1.07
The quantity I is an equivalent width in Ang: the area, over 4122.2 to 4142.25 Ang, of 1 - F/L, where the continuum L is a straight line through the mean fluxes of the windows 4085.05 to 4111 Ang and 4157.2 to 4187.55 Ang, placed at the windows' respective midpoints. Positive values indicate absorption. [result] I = -1.73 Ang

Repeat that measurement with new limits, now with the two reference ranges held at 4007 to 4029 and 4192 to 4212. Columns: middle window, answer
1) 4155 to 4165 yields -0.14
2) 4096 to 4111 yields 0.68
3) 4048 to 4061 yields -0.88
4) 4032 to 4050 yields -0.85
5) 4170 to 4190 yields -0.53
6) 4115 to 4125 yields -0.19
